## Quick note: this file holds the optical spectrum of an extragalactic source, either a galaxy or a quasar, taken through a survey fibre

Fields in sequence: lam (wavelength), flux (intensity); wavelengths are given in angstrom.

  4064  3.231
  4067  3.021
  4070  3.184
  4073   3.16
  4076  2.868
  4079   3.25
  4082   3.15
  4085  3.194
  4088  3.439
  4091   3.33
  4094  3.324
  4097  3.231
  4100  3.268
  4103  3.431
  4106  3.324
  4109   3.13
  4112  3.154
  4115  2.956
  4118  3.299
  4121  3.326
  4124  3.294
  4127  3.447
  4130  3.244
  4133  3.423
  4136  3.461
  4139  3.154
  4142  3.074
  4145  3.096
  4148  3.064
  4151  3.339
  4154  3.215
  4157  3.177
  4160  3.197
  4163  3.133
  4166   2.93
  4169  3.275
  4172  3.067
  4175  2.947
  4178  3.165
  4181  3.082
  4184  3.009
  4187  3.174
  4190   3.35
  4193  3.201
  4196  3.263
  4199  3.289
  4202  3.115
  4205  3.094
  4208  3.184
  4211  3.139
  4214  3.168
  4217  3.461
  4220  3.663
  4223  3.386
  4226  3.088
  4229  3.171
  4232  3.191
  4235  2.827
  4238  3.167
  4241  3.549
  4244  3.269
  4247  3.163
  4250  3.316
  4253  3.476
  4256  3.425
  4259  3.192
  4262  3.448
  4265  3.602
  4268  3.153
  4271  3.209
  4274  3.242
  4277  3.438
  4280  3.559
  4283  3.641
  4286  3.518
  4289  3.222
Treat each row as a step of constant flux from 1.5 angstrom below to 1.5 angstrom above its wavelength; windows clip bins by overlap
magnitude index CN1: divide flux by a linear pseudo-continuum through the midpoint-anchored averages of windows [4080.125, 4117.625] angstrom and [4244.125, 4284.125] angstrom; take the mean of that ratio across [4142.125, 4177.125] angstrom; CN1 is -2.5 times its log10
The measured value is 0.05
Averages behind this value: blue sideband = 3.25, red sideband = 3.37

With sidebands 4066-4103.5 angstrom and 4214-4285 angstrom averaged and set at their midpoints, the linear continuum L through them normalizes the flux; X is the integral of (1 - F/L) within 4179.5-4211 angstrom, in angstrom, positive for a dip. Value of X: 1.1 angstrom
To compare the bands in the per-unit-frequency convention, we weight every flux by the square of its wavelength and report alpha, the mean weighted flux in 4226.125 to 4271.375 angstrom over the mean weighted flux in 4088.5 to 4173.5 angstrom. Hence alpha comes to 1.07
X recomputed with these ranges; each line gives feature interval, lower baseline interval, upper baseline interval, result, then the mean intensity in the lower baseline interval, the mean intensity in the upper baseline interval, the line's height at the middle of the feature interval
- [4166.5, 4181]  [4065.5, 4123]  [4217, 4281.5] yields 0.74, 3.21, 3.31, 3.27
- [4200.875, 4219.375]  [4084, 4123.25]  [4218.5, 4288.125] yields 0.54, 3.26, 3.33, 3.31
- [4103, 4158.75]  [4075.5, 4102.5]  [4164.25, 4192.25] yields -0.91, 3.25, 3.11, 3.19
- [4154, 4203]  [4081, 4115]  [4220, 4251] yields 1.40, 3.26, 3.23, 3.24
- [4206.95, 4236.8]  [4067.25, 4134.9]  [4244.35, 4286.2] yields 1.02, 3.24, 3.38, 3.34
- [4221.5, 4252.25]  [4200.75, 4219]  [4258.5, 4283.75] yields 0.63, 3.21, 3.39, 3.29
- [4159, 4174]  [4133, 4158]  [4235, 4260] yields 0.54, 3.21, 3.29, 3.23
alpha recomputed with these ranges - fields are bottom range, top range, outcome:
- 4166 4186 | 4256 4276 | 1.12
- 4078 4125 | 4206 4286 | 1.09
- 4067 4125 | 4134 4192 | 1.01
